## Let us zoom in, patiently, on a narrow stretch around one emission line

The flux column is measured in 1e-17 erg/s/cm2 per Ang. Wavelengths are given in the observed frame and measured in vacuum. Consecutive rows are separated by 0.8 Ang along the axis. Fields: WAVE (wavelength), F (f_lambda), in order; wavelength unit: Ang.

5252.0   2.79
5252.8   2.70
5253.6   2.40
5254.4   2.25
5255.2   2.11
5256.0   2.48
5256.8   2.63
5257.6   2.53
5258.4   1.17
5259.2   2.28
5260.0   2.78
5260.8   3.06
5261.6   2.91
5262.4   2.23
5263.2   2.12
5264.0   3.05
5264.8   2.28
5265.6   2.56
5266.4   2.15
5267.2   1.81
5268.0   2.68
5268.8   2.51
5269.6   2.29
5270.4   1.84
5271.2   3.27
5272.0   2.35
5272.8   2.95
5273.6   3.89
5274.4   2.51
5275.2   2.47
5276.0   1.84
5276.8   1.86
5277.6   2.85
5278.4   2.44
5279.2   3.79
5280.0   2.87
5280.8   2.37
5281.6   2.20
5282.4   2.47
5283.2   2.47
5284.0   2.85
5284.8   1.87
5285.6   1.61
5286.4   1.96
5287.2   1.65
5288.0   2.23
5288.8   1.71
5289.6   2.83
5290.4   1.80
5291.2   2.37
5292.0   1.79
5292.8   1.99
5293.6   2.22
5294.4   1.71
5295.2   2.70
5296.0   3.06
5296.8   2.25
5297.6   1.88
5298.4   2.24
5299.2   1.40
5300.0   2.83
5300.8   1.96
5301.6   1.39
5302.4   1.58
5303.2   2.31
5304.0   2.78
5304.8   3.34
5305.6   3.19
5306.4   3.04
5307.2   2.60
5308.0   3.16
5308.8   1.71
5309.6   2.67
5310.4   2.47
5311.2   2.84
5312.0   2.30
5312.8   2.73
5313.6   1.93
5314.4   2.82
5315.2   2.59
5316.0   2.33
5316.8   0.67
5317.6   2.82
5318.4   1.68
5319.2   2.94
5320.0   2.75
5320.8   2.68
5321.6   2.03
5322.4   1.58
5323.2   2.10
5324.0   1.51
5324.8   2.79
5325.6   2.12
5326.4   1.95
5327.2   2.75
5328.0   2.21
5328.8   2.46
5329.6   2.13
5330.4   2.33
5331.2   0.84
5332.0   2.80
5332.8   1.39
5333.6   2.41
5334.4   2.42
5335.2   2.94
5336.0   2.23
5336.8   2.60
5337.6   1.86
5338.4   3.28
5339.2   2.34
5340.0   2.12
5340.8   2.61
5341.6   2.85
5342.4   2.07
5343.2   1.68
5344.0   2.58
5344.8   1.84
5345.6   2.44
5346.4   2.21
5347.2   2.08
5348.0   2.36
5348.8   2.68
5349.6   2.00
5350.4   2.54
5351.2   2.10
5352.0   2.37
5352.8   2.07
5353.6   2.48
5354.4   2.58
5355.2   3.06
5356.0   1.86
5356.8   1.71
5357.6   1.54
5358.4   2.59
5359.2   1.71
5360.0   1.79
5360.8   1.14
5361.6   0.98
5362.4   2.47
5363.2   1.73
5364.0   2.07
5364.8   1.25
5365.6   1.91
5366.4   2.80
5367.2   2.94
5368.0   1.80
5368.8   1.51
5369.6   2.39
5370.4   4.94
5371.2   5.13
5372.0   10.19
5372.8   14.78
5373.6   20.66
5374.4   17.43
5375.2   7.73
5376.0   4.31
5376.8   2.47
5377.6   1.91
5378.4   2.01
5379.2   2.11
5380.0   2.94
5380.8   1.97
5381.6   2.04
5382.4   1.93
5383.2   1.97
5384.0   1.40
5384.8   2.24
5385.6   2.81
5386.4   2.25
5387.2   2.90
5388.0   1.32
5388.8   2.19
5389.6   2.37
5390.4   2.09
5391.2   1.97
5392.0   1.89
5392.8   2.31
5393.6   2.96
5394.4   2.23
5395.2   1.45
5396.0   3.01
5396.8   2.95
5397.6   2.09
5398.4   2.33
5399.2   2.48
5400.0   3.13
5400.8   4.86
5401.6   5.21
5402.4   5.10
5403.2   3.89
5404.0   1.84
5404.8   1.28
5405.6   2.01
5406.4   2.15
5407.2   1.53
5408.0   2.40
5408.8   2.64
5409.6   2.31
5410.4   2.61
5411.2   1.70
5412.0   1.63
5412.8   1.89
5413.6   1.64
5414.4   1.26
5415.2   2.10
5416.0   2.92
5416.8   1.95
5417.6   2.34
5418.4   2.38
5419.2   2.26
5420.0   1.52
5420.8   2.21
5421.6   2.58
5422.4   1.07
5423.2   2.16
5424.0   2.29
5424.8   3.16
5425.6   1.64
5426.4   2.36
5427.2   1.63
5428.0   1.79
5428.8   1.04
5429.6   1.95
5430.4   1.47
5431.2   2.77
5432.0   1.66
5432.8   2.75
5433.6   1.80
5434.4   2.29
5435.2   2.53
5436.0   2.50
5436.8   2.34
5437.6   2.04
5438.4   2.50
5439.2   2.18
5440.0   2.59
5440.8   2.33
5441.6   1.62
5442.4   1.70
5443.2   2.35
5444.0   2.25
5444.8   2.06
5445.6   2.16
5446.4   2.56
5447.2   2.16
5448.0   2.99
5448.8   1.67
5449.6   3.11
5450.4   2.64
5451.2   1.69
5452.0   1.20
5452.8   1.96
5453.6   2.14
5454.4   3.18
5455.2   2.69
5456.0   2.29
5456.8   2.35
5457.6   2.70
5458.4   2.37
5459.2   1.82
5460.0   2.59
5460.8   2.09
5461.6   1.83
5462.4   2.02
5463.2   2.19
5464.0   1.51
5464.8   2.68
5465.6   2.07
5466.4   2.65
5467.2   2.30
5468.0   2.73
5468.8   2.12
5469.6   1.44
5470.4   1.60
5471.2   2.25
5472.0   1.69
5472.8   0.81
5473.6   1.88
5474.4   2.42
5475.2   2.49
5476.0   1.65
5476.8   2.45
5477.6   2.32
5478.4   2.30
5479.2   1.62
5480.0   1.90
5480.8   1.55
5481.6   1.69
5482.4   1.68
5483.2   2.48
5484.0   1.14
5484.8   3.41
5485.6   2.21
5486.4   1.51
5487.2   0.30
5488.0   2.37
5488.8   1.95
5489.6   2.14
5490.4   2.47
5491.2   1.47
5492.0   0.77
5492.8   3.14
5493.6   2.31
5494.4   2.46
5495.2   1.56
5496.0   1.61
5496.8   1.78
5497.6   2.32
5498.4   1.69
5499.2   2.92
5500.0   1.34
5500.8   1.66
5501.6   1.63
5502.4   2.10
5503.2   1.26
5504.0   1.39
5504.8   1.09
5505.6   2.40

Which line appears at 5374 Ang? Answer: H-gamma 4340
